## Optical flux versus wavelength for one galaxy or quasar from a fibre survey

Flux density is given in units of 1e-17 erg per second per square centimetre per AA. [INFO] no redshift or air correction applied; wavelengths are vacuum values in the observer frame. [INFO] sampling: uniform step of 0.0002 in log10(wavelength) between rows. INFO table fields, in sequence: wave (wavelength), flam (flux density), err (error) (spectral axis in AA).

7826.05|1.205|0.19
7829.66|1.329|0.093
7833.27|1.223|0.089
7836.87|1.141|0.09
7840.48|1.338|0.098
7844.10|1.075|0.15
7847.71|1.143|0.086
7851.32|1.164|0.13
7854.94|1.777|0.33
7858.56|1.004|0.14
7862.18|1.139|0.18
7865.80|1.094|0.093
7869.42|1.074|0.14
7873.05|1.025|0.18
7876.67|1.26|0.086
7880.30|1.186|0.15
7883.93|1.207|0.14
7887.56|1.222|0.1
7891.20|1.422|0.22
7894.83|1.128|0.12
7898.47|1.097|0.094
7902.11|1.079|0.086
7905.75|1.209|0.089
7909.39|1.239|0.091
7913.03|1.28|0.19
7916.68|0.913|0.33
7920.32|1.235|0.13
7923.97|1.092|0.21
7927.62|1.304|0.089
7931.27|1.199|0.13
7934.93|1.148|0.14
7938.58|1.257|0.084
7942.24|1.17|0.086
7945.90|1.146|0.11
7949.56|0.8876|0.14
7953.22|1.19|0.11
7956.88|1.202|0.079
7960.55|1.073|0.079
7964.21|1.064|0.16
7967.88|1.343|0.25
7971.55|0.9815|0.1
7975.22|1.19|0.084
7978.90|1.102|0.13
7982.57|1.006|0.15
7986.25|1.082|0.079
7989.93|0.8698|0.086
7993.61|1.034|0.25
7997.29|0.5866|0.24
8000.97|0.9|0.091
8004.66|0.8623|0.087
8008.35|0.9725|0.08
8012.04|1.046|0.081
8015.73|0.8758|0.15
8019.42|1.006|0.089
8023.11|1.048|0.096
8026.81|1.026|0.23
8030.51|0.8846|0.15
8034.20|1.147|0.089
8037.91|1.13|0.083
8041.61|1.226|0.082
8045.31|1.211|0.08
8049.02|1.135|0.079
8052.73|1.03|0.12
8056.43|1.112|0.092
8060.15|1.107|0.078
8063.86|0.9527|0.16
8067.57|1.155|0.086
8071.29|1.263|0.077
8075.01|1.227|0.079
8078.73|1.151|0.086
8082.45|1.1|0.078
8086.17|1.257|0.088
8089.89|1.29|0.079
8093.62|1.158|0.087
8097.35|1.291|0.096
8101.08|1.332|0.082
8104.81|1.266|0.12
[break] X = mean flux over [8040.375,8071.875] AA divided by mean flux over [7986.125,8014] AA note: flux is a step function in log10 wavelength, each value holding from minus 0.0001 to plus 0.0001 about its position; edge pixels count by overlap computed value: 1.24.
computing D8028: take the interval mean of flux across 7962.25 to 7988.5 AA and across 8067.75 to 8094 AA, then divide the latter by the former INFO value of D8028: 1.1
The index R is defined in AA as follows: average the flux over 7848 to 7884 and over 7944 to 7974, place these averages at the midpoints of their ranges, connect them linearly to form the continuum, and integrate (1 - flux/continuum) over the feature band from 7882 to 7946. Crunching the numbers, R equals -2.0 AA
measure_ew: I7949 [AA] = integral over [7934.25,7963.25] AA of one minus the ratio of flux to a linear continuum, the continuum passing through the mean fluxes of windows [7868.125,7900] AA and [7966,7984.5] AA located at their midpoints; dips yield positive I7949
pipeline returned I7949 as 0.24 AA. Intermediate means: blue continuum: 1.18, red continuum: 1.12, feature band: 1.13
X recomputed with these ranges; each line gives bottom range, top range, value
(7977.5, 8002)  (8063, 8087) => 1.24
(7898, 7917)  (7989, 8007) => 0.74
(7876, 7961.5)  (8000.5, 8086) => 0.92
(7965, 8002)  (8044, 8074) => 1.11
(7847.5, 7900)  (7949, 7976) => 0.94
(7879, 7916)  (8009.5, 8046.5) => 0.88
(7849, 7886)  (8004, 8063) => 0.88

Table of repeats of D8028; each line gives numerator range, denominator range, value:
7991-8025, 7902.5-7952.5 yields 0.80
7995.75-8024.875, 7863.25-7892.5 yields 0.78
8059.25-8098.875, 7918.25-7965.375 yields 1.02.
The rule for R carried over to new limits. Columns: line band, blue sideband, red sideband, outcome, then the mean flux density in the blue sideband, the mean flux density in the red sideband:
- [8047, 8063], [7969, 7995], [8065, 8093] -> 1.0 AA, 1.05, 1.2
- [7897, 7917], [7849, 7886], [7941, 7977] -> 0.2 AA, 1.19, 1.12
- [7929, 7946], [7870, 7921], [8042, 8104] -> -0.2 AA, 1.17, 1.18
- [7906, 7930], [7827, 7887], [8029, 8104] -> 0.2 AA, 1.2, 1.16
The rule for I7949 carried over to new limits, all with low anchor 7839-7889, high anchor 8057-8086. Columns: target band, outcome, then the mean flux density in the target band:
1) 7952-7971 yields 0.1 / 1.16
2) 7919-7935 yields -0.3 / 1.2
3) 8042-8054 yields 0.1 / 1.14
